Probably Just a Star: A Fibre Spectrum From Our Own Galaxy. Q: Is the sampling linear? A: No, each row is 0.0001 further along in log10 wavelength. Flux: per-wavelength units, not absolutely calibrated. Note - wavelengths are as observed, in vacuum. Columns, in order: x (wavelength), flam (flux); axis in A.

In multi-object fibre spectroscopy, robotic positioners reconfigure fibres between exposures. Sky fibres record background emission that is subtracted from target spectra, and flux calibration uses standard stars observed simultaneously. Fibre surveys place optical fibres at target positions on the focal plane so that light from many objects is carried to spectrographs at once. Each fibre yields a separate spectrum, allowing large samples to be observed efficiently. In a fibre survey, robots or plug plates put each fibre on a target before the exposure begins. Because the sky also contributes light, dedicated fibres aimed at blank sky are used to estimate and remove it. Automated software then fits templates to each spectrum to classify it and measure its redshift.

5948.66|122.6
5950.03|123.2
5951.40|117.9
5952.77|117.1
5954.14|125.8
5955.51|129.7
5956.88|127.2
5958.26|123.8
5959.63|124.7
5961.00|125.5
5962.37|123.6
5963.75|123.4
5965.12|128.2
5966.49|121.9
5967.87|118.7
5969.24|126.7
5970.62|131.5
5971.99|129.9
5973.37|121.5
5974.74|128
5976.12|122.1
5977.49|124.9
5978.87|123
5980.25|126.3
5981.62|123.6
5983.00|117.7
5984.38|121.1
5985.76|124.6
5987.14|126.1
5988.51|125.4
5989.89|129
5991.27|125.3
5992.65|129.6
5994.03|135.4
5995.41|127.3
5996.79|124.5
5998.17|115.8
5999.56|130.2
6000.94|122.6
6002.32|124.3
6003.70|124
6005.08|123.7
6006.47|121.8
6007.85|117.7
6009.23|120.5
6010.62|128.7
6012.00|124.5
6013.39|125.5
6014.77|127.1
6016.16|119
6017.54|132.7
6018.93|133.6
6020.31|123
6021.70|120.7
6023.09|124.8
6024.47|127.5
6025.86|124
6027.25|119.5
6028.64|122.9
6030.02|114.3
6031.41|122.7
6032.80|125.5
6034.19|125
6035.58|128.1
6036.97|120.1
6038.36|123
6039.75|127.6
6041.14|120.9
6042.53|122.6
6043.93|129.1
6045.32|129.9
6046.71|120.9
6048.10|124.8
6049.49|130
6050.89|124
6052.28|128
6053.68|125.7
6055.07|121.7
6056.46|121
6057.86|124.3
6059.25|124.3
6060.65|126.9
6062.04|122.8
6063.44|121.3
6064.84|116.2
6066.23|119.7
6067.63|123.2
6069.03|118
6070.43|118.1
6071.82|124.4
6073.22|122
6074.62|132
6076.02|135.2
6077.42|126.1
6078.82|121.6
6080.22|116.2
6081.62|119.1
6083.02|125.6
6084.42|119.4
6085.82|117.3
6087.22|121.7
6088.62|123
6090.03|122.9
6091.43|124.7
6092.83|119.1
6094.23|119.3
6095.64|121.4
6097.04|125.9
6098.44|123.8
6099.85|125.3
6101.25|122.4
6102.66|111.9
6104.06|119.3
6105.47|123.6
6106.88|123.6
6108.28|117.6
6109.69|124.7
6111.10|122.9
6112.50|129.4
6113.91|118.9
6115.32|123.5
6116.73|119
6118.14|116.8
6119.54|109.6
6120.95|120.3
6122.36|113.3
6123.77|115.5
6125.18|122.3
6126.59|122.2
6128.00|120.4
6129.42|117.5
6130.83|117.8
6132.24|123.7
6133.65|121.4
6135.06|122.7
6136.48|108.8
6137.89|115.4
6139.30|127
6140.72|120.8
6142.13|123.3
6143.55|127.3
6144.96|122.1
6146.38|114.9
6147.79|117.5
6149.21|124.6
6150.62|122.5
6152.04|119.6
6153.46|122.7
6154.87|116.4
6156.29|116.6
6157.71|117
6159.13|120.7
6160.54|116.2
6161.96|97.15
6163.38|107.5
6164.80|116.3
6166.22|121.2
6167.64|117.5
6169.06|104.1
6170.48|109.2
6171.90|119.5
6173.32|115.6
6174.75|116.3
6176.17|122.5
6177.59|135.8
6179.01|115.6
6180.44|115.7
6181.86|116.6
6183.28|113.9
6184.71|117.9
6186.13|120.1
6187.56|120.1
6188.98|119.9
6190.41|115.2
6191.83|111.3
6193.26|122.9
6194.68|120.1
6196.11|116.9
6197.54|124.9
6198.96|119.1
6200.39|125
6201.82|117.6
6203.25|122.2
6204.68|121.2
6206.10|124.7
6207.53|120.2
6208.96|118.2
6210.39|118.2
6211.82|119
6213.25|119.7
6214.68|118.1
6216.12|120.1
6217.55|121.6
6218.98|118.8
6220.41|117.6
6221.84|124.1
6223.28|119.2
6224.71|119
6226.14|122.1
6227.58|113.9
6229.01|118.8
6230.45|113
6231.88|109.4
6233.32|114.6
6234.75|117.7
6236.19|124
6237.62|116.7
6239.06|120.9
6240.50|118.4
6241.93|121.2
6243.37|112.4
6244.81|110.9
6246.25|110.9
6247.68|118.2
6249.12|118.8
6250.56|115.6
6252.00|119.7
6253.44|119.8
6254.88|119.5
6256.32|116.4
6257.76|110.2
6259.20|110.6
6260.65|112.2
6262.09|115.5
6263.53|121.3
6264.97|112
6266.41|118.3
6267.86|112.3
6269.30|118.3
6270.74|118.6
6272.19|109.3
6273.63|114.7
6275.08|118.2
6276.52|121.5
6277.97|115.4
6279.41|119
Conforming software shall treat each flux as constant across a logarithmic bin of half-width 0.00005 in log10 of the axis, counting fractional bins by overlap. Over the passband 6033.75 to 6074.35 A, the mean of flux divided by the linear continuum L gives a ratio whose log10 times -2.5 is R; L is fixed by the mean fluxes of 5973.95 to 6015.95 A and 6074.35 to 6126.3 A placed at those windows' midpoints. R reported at -0.01 mag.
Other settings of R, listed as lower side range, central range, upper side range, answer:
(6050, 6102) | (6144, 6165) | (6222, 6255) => 0.03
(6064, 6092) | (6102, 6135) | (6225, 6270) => 0.01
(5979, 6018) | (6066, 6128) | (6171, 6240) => 0.01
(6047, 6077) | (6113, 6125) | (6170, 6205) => 0.04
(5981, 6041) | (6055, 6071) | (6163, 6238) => 0.01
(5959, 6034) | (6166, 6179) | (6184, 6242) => 0.02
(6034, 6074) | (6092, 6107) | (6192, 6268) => 0.01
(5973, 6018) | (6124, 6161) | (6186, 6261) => 0.00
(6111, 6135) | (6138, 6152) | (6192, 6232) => -0.02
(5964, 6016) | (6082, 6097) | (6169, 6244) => 0.00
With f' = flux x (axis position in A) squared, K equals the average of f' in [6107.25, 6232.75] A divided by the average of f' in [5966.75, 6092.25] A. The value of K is 1.0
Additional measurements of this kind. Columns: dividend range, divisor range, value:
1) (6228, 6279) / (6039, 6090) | 1.00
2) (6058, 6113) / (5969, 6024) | 1.01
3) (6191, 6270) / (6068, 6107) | 1.01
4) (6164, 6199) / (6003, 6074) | 1.00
